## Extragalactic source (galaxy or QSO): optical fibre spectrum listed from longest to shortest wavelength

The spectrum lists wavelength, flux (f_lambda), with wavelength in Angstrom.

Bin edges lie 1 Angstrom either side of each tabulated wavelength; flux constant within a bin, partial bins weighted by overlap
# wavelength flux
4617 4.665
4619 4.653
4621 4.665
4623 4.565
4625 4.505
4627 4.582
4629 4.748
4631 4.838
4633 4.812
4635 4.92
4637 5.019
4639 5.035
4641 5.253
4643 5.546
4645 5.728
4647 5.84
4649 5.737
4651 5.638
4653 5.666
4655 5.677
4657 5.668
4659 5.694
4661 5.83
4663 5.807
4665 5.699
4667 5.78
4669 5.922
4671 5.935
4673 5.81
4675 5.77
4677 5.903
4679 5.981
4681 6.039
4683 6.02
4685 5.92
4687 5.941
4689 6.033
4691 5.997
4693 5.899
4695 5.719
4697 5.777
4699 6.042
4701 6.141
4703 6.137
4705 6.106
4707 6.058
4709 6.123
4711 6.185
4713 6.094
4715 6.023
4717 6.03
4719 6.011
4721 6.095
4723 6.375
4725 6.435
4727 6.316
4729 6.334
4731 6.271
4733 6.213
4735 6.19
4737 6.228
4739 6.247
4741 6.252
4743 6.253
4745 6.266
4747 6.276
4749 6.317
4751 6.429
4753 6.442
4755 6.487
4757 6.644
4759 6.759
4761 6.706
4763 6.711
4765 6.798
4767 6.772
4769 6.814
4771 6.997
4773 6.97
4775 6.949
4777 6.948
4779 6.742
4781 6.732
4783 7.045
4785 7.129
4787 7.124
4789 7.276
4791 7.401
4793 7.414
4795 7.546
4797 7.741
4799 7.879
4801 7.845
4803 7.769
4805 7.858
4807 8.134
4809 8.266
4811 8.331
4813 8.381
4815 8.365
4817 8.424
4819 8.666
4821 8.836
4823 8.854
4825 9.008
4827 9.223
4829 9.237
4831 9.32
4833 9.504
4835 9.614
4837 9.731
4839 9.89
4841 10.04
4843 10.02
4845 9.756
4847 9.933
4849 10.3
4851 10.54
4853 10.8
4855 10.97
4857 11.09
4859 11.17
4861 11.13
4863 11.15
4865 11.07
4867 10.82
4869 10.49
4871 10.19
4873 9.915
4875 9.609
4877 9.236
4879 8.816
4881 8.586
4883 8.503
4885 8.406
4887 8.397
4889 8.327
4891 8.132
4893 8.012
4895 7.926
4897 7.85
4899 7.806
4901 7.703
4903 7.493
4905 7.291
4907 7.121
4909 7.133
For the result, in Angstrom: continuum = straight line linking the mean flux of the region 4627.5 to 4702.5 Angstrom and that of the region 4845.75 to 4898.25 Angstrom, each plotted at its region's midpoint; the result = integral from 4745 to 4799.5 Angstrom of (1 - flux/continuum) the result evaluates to 5.9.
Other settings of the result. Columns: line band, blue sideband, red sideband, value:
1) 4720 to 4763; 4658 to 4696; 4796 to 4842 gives 4.83 Angstrom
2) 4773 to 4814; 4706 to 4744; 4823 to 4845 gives 3.91 Angstrom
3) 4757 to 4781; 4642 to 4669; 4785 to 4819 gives 1.82 Angstrom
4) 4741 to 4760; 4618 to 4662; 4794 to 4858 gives 2.81 Angstrom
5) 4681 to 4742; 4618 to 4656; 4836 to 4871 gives 7.50 Angstrom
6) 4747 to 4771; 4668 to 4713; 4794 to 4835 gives 2.41 Angstrom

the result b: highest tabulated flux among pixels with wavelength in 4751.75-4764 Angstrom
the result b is 6.759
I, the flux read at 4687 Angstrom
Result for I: 5.941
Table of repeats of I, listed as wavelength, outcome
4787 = 7.124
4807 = 8.134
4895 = 7.926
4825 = 9.008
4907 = 7.121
